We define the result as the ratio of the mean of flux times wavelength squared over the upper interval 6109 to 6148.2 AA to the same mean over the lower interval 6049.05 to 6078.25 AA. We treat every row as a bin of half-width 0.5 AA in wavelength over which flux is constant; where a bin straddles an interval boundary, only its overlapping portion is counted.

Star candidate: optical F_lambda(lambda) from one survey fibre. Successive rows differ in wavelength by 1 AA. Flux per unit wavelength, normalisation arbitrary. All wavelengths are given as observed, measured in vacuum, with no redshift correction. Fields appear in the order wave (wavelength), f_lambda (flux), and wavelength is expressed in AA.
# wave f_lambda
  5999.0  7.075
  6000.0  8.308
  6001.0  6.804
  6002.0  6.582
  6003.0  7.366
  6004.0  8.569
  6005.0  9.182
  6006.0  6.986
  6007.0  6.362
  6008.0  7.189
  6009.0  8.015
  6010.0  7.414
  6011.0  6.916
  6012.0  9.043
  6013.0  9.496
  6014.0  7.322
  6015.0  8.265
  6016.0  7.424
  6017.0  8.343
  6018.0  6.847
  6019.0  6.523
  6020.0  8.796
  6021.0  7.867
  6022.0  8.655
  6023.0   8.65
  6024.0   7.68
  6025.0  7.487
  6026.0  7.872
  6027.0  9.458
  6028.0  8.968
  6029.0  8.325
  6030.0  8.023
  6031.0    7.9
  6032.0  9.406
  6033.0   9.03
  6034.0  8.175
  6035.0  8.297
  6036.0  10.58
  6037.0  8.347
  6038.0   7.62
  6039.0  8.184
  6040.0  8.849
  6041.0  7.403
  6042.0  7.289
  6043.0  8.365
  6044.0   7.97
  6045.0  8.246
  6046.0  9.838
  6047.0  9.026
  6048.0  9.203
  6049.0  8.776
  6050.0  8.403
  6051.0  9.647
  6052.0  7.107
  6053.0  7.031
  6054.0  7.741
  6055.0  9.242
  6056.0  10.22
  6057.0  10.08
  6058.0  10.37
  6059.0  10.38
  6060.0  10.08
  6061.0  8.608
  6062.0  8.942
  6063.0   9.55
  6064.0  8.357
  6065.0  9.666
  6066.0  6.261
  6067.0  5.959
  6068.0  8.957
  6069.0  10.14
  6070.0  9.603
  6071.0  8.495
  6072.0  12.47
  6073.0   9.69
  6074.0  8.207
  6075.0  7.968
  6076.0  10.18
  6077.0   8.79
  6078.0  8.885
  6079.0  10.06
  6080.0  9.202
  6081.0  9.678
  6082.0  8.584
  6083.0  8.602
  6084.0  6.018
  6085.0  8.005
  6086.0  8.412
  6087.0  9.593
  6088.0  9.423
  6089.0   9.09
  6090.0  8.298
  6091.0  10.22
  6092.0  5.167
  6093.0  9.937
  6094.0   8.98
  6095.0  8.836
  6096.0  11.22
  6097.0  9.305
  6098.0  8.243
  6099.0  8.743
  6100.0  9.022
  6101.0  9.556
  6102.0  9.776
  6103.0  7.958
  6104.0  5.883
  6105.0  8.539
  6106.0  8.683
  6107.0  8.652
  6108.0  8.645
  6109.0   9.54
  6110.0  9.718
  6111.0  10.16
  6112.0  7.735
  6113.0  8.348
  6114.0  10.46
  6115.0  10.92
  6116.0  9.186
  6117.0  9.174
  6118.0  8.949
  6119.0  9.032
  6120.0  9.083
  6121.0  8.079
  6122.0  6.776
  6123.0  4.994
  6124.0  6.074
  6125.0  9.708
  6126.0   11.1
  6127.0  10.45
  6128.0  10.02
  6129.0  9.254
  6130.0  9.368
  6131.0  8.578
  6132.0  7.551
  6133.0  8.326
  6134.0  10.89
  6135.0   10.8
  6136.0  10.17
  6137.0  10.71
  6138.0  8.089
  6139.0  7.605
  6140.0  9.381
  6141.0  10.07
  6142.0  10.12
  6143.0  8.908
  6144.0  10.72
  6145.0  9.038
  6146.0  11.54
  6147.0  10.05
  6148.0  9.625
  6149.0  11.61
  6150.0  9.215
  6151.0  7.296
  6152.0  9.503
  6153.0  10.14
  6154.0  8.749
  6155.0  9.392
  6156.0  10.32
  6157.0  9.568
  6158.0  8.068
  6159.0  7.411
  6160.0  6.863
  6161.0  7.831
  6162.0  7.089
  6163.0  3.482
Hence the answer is 1.1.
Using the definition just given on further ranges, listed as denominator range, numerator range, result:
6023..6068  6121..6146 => 1.09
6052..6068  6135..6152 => 1.13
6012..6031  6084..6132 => 1.12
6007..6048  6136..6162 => 1.17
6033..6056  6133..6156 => 1.18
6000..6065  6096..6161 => 1.12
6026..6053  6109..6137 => 1.10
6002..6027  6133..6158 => 1.29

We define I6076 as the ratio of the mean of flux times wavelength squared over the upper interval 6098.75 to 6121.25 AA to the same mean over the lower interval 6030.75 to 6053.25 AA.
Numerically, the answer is 1.08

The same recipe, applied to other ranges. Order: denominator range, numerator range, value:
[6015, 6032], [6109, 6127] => 1.13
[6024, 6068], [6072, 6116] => 1.06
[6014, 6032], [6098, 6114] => 1.12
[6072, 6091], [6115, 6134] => 0.99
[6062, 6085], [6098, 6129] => 1.01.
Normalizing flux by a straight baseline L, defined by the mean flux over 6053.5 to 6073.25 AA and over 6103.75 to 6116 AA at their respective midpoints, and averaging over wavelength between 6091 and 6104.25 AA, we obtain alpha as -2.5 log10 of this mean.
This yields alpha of 0.04 mag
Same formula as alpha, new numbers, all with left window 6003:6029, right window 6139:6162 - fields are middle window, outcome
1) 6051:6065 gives -0.09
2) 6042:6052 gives -0.05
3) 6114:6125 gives 0.07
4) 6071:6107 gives -0.03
